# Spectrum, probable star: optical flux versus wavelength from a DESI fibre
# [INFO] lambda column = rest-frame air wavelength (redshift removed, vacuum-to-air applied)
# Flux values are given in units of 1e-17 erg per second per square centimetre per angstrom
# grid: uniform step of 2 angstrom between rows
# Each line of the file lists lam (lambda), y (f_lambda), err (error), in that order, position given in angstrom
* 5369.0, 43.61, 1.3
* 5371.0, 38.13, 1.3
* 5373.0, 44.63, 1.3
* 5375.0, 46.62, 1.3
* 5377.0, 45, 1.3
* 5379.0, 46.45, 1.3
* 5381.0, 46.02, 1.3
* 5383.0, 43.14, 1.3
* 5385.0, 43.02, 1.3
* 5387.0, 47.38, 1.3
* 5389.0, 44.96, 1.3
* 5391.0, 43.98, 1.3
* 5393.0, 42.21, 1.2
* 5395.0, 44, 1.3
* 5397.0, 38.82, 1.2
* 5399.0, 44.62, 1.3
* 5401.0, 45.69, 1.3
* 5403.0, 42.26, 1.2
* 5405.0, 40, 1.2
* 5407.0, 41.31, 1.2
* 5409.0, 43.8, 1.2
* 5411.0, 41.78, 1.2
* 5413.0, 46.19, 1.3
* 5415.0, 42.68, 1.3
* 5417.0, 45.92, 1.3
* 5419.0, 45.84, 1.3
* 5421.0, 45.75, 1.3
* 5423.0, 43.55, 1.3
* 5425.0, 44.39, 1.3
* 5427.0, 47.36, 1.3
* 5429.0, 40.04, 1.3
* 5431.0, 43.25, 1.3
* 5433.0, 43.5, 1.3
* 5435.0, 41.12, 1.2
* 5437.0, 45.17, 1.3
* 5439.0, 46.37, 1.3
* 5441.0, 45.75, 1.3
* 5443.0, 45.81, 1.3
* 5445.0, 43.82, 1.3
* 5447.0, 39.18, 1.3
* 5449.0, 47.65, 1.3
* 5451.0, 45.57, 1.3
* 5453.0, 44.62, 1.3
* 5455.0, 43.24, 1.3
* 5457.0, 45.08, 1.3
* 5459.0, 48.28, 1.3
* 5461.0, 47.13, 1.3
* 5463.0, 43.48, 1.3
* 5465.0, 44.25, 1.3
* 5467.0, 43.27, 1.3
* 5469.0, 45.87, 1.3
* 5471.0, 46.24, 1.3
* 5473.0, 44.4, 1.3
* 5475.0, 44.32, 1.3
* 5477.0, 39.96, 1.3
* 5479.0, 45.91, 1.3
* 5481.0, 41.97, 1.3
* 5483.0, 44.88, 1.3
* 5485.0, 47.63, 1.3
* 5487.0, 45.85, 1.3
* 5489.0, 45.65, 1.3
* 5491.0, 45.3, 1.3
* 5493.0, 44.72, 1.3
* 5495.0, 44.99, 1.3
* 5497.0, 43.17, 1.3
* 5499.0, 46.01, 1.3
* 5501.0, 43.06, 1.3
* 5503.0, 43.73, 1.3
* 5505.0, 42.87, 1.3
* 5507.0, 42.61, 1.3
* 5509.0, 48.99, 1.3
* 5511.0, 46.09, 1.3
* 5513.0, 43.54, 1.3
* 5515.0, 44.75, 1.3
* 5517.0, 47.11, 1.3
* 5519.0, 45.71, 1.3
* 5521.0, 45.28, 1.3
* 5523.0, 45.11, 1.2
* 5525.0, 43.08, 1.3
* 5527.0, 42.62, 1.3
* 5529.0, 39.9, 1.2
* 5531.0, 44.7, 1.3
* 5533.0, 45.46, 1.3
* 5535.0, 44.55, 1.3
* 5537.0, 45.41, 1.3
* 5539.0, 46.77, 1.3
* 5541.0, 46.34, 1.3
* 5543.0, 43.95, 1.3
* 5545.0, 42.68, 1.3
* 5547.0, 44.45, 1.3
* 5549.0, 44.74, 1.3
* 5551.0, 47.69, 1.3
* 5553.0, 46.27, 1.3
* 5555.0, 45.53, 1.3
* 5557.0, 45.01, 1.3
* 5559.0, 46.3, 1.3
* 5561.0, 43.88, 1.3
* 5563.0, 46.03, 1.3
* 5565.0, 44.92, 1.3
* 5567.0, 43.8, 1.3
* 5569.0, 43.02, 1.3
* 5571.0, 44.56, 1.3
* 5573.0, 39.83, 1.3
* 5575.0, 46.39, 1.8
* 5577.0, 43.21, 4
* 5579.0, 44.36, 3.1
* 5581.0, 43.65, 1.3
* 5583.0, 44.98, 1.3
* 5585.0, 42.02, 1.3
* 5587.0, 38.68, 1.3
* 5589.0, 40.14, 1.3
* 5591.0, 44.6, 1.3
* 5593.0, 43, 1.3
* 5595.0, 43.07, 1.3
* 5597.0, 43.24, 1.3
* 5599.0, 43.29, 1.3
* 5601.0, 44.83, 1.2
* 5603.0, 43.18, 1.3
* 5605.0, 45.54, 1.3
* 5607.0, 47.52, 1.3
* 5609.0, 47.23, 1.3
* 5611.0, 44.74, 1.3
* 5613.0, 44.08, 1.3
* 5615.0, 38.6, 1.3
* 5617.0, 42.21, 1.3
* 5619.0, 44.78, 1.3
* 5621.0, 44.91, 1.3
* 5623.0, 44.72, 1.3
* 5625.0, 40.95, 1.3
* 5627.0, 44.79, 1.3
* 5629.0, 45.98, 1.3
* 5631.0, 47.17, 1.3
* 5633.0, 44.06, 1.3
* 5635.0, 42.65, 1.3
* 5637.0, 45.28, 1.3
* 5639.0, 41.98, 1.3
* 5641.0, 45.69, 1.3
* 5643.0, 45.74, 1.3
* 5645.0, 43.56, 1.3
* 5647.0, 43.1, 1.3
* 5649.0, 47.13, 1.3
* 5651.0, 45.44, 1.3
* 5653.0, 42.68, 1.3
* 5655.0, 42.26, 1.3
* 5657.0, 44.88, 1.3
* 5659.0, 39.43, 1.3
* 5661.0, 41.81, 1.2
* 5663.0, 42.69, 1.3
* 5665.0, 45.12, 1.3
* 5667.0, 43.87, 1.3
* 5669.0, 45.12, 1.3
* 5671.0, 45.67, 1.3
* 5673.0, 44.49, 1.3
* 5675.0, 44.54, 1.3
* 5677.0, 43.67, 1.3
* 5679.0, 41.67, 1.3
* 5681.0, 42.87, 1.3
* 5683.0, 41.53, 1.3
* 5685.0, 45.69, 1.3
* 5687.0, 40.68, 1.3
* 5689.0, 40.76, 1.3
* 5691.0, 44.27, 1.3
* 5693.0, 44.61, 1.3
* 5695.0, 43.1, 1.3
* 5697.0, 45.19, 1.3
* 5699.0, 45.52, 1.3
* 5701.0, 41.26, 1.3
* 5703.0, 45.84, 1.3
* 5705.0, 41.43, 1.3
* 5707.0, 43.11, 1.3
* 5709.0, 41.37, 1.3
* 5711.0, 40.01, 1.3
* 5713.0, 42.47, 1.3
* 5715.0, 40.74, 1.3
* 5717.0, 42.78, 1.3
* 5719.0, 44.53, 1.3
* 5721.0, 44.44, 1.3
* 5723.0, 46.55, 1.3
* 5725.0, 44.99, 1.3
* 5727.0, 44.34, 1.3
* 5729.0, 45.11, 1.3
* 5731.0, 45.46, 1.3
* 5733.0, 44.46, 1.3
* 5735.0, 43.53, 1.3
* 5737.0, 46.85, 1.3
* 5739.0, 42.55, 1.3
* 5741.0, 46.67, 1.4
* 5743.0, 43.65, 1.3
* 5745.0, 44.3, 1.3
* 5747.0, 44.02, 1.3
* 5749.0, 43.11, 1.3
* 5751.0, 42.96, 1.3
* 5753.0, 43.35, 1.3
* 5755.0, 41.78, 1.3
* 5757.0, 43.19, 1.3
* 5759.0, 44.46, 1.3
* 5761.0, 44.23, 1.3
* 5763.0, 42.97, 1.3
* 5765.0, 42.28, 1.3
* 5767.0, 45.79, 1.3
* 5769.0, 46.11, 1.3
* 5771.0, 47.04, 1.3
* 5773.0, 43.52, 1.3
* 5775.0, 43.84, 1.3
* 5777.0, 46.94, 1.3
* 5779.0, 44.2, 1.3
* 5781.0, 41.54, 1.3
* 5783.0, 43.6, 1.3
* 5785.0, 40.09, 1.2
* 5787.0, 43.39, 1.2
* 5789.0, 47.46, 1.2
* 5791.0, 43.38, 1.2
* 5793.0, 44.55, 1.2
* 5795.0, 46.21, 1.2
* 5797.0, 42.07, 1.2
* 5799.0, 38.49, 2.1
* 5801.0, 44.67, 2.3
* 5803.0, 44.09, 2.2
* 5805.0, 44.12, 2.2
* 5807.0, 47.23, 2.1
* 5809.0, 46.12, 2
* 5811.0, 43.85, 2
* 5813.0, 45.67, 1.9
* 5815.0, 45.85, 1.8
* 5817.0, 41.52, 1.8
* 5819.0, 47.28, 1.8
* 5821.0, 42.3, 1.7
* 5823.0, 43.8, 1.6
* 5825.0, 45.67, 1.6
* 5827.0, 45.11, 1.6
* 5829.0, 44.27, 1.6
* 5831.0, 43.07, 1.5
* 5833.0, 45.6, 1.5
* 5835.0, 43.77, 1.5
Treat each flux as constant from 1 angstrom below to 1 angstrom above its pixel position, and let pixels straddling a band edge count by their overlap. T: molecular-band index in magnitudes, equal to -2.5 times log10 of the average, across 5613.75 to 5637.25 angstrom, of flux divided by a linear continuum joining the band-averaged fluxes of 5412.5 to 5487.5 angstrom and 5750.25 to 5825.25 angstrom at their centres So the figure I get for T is 0.01 mag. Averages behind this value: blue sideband 44.6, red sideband 44.1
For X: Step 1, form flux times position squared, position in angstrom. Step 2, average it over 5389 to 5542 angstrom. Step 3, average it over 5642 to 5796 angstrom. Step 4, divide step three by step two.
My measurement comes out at 1.1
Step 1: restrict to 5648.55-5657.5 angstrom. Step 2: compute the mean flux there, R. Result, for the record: 44.3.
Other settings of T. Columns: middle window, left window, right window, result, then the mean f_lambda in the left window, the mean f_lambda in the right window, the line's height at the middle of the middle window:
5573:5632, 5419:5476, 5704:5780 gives 0.01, 44.6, 43.9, 44.2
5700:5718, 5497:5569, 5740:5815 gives 0.05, 44.8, 44.1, 44.3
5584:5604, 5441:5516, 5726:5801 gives 0.05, 44.7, 44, 44.4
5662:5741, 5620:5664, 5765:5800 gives 0.01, 43.9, 44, 44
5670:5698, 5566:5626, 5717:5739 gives 0.02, 43.5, 44.8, 44.4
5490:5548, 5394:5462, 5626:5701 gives -0.01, 44.1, 43.9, 44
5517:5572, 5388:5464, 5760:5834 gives -0.02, 44.1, 44.3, 44.1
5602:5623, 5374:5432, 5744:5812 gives -0.01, 44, 44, 44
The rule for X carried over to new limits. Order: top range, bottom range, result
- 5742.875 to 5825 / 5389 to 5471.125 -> 1.13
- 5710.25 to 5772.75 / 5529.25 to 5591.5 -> 1.06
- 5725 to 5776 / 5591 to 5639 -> 1.05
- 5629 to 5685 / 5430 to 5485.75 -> 1.06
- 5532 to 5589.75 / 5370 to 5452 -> 1.06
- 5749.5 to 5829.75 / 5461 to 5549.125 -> 1.09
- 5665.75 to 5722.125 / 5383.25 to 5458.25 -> 1.09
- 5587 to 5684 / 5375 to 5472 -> 1.07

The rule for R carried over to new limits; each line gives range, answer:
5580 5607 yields 43.3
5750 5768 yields 43.4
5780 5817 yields 44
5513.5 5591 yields 44.3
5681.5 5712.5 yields 42.9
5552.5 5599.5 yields 43.7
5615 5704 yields 43.8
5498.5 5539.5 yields 44.6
